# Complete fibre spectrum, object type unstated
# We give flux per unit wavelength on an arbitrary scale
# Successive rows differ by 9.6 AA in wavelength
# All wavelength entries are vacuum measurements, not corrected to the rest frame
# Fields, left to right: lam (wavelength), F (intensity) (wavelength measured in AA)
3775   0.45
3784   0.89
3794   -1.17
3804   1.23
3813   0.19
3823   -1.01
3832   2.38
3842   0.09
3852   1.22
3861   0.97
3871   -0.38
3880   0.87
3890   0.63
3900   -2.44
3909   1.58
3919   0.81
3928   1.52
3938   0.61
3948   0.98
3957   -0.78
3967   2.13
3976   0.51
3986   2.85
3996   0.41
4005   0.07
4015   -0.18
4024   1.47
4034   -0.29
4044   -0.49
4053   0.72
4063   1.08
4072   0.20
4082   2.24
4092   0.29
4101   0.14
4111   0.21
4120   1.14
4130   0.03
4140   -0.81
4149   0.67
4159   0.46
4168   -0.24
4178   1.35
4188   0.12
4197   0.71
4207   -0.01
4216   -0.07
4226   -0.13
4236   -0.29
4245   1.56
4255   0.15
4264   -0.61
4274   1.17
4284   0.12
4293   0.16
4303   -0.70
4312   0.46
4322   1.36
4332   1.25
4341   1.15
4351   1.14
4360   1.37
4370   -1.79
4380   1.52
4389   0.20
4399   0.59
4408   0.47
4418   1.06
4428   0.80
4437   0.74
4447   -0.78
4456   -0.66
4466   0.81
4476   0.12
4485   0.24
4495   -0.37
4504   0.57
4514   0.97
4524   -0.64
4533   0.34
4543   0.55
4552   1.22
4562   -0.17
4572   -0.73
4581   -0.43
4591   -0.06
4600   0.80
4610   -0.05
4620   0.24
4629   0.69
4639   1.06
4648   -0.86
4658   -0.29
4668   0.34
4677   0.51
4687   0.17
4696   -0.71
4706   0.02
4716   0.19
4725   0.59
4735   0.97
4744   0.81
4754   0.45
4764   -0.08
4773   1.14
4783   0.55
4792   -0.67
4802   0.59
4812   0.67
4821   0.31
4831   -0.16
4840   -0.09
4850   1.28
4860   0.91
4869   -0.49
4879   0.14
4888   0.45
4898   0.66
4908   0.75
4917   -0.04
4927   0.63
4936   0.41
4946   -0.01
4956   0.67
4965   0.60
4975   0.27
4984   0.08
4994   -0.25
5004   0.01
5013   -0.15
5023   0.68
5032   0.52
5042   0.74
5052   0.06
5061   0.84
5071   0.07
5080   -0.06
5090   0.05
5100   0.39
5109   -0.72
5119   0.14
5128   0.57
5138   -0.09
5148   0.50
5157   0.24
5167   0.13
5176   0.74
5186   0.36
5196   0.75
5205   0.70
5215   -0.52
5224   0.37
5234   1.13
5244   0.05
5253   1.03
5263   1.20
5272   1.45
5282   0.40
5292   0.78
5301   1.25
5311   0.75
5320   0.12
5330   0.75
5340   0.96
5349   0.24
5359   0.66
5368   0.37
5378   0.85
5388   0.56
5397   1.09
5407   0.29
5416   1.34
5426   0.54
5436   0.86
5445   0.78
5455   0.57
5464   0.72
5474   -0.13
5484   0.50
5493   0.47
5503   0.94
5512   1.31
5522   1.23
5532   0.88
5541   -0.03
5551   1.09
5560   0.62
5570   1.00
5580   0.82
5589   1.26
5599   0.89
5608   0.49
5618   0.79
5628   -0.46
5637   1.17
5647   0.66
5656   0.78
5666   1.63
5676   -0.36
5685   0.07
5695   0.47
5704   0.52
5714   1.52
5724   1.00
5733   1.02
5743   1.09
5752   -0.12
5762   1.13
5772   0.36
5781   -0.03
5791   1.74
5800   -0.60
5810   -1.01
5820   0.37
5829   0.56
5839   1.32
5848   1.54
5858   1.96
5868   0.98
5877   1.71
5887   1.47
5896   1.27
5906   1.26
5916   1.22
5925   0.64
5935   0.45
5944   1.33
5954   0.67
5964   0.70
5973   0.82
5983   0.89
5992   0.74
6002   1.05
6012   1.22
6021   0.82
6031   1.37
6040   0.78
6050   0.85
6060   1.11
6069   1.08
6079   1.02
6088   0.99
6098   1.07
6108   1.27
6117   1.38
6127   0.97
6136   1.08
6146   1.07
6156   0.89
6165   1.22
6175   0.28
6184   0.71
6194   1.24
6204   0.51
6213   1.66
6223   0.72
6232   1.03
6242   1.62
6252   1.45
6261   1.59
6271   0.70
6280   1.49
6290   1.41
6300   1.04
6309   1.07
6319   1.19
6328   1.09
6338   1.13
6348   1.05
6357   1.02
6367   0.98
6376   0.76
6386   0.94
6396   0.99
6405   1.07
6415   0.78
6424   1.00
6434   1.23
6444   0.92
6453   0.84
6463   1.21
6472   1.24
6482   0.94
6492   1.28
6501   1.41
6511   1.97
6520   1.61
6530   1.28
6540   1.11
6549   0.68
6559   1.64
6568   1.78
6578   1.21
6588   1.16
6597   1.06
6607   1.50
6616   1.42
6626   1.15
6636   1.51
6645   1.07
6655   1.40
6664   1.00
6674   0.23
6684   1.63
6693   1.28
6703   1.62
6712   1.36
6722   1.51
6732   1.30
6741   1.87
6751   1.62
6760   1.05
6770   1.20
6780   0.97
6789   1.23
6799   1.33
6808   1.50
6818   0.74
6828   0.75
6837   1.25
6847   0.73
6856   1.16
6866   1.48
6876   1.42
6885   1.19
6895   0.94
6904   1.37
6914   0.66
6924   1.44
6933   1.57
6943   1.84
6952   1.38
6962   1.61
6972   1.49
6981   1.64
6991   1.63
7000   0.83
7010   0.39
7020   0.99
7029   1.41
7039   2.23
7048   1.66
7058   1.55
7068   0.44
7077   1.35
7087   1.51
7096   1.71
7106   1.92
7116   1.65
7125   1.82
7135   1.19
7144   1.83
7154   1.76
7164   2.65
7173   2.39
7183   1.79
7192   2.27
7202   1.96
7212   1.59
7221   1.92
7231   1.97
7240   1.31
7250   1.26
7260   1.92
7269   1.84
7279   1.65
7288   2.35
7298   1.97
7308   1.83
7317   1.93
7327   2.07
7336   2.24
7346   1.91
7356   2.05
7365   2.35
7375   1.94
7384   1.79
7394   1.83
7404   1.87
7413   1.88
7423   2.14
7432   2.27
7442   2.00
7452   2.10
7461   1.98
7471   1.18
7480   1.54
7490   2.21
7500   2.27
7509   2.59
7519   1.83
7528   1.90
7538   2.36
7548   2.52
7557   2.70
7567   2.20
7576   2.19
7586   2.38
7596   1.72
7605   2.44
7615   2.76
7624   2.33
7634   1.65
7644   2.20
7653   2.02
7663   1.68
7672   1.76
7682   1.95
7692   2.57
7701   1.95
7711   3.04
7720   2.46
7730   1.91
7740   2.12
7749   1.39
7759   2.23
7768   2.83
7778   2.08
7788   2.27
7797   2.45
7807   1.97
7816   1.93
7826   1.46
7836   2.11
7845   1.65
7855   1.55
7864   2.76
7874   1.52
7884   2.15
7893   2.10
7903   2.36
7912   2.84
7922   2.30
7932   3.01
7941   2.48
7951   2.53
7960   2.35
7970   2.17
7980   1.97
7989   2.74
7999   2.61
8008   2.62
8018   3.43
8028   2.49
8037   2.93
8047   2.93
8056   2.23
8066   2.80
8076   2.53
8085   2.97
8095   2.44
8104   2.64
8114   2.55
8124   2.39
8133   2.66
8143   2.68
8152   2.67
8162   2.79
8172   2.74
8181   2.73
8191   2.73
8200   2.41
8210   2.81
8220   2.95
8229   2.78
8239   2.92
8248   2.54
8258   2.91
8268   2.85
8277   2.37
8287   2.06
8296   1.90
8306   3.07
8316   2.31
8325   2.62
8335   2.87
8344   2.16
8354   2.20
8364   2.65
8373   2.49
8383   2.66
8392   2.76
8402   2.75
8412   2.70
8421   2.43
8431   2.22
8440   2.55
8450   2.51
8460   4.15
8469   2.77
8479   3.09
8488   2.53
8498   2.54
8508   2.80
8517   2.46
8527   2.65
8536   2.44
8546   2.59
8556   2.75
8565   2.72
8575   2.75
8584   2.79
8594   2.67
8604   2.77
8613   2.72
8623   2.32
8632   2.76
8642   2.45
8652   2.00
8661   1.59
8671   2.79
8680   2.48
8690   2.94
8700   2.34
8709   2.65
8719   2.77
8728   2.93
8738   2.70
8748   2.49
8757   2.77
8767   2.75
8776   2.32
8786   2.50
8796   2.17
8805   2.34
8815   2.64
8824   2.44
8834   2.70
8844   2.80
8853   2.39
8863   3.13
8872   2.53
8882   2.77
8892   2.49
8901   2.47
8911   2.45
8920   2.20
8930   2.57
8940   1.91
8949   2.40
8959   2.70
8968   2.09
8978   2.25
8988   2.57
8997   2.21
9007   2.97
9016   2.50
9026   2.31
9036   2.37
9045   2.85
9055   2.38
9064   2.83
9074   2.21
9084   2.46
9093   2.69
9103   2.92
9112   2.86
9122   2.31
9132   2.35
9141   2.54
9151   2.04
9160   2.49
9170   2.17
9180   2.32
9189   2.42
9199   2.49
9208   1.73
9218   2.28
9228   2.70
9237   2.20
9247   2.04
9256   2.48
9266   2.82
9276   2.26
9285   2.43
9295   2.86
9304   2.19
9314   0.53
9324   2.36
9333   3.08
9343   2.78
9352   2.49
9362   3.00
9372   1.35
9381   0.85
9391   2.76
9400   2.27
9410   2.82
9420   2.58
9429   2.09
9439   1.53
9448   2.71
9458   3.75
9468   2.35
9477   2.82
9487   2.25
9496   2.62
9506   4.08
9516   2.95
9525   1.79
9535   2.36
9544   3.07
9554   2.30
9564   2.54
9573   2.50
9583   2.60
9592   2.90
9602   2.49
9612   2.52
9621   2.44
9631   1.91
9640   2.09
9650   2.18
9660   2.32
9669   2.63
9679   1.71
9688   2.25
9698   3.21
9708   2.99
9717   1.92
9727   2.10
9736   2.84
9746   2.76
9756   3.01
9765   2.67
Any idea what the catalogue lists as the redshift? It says 0.781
